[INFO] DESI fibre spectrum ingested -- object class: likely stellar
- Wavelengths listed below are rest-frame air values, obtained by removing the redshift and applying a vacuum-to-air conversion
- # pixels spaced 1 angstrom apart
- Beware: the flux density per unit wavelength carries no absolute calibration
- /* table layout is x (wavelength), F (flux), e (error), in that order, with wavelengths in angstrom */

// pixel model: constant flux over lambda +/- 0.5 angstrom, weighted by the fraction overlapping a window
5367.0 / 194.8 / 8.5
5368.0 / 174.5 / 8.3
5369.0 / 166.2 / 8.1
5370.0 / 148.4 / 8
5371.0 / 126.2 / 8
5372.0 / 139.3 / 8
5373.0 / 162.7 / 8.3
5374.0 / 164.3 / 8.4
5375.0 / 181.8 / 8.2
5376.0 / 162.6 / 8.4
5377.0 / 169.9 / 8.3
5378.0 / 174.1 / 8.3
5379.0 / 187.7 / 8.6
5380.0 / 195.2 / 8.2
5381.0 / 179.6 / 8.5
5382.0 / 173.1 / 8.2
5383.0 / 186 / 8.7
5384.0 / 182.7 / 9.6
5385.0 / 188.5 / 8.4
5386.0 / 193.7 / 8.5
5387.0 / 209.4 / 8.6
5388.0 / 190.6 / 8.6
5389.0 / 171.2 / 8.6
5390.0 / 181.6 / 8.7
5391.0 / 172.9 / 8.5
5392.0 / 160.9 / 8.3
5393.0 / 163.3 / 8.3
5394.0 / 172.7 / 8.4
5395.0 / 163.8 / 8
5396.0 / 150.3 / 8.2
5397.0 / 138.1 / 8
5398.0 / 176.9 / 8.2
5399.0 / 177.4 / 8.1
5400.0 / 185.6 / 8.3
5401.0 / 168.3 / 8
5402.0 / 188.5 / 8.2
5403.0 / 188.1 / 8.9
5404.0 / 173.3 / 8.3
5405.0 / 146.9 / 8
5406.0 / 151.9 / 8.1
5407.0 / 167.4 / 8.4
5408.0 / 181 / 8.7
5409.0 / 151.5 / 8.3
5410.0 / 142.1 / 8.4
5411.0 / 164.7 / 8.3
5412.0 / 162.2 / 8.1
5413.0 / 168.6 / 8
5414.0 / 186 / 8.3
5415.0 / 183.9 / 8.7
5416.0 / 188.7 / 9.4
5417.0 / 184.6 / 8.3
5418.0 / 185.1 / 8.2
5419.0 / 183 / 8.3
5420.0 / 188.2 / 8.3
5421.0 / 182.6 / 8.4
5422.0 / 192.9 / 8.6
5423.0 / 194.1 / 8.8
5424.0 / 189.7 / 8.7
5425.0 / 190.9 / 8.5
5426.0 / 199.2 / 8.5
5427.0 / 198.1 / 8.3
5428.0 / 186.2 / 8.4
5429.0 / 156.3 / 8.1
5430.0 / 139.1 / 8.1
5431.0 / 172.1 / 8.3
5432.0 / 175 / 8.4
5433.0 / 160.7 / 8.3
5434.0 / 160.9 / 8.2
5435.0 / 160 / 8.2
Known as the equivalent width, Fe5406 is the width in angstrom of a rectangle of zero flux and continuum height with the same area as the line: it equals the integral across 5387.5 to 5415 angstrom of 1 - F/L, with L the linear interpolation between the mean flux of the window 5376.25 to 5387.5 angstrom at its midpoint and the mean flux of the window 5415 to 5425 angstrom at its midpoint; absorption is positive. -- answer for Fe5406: 2.61 angstrom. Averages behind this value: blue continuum 185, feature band 169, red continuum 188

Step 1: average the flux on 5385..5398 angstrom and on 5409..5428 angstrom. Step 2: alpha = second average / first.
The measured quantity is 1.0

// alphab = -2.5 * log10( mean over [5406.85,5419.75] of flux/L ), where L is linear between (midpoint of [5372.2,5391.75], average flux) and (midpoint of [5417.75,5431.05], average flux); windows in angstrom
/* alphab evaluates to 0.05 mag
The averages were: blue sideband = 180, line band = 173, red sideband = 183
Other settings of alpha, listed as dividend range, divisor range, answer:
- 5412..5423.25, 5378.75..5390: 0.99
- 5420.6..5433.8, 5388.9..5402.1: 1.06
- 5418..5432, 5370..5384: 1.08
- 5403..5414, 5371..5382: 0.96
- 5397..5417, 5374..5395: 0.95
